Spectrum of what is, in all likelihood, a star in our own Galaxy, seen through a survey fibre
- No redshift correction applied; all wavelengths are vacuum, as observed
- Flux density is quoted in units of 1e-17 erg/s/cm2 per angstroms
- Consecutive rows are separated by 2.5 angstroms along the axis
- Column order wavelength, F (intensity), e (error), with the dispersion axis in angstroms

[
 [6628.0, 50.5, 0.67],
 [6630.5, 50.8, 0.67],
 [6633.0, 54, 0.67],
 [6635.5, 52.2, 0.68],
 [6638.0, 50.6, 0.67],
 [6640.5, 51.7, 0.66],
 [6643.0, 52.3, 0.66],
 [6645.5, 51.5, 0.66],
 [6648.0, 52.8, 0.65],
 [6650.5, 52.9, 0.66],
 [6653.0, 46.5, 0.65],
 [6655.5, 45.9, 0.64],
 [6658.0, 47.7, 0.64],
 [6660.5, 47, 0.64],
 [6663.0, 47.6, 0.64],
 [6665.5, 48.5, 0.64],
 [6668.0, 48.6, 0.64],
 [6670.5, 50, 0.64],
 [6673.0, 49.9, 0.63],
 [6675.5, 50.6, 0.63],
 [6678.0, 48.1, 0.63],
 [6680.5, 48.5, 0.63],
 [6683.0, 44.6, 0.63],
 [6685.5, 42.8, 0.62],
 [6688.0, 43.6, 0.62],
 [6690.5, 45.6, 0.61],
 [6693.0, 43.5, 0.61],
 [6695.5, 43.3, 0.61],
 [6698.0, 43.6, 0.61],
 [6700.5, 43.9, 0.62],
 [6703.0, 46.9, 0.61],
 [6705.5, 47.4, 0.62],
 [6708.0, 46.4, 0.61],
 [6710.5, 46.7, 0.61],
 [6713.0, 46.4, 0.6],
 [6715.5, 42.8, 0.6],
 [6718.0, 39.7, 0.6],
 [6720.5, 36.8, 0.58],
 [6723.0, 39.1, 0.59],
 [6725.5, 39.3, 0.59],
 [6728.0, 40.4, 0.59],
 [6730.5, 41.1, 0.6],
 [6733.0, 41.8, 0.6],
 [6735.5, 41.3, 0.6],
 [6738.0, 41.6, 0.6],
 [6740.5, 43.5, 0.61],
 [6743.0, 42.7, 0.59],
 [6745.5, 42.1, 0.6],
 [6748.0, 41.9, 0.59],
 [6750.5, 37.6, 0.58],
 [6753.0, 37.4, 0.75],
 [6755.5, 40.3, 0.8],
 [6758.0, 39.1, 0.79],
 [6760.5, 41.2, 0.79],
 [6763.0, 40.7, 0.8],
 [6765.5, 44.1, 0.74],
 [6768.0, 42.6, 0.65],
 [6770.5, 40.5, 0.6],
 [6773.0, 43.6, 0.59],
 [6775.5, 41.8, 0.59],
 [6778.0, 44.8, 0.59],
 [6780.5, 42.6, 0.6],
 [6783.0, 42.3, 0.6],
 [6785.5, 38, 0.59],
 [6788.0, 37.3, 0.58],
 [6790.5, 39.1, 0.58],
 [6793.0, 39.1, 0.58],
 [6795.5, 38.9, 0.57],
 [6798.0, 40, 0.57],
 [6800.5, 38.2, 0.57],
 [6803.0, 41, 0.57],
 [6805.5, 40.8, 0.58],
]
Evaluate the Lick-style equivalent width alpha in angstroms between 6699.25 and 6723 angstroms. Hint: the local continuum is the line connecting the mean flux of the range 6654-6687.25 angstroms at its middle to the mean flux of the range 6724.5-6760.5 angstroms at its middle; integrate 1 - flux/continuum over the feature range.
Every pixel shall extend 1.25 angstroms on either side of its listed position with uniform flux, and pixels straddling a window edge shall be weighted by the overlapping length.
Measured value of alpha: 0.0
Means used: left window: 47.6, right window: 40.7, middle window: 43.8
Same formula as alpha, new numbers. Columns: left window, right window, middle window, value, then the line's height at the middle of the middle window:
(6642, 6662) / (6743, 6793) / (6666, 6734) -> 2.1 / 45.9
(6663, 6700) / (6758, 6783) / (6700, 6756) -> 2.9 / 44.3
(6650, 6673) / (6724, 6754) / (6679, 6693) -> 0.3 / 45.9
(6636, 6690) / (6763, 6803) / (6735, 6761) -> 1.4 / 43.1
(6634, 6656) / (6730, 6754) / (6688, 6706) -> 0.4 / 45.7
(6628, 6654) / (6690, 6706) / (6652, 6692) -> 0.5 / 47.8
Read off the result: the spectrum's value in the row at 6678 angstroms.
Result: 48.1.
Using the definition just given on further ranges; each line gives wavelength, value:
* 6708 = 46.4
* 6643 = 52.3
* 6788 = 37.3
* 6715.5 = 42.8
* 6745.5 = 42.1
